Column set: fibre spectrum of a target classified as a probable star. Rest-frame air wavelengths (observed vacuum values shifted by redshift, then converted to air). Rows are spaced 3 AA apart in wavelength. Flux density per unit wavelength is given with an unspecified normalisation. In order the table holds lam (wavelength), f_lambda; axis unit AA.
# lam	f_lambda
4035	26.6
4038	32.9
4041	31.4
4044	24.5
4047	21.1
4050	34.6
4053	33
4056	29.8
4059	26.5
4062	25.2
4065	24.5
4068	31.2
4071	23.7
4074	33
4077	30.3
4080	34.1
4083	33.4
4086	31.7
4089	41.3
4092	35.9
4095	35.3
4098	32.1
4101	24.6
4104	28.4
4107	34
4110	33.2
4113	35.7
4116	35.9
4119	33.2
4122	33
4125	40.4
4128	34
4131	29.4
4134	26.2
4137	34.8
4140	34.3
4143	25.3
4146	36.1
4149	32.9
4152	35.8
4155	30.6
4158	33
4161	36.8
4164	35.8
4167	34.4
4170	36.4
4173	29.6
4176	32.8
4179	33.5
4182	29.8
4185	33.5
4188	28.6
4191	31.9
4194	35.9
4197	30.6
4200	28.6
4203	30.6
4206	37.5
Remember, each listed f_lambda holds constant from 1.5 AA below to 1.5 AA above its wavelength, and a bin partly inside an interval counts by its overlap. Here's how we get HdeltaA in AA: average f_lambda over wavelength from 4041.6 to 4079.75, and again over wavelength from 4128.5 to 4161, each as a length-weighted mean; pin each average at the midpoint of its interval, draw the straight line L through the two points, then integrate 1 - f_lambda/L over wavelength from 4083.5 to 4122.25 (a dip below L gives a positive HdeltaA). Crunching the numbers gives -4.1 AA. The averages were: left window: 28.4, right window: 32.1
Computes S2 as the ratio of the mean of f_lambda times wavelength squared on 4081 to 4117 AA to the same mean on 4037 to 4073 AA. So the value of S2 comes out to 1.21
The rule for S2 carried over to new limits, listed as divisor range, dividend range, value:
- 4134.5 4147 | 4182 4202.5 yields 1.00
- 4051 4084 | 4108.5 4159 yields 1.16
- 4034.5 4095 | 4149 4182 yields 1.16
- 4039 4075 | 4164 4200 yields 1.22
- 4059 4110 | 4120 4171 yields 1.11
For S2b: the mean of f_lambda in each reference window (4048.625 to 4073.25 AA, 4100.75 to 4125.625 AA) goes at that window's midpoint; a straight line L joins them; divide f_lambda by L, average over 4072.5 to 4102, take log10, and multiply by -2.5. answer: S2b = -0.08 mag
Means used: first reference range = 28.7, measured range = 33.3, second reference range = 33.3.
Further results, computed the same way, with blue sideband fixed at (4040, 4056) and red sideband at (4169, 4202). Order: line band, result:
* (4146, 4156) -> -0.09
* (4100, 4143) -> -0.07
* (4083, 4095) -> -0.20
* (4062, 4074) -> 0.09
